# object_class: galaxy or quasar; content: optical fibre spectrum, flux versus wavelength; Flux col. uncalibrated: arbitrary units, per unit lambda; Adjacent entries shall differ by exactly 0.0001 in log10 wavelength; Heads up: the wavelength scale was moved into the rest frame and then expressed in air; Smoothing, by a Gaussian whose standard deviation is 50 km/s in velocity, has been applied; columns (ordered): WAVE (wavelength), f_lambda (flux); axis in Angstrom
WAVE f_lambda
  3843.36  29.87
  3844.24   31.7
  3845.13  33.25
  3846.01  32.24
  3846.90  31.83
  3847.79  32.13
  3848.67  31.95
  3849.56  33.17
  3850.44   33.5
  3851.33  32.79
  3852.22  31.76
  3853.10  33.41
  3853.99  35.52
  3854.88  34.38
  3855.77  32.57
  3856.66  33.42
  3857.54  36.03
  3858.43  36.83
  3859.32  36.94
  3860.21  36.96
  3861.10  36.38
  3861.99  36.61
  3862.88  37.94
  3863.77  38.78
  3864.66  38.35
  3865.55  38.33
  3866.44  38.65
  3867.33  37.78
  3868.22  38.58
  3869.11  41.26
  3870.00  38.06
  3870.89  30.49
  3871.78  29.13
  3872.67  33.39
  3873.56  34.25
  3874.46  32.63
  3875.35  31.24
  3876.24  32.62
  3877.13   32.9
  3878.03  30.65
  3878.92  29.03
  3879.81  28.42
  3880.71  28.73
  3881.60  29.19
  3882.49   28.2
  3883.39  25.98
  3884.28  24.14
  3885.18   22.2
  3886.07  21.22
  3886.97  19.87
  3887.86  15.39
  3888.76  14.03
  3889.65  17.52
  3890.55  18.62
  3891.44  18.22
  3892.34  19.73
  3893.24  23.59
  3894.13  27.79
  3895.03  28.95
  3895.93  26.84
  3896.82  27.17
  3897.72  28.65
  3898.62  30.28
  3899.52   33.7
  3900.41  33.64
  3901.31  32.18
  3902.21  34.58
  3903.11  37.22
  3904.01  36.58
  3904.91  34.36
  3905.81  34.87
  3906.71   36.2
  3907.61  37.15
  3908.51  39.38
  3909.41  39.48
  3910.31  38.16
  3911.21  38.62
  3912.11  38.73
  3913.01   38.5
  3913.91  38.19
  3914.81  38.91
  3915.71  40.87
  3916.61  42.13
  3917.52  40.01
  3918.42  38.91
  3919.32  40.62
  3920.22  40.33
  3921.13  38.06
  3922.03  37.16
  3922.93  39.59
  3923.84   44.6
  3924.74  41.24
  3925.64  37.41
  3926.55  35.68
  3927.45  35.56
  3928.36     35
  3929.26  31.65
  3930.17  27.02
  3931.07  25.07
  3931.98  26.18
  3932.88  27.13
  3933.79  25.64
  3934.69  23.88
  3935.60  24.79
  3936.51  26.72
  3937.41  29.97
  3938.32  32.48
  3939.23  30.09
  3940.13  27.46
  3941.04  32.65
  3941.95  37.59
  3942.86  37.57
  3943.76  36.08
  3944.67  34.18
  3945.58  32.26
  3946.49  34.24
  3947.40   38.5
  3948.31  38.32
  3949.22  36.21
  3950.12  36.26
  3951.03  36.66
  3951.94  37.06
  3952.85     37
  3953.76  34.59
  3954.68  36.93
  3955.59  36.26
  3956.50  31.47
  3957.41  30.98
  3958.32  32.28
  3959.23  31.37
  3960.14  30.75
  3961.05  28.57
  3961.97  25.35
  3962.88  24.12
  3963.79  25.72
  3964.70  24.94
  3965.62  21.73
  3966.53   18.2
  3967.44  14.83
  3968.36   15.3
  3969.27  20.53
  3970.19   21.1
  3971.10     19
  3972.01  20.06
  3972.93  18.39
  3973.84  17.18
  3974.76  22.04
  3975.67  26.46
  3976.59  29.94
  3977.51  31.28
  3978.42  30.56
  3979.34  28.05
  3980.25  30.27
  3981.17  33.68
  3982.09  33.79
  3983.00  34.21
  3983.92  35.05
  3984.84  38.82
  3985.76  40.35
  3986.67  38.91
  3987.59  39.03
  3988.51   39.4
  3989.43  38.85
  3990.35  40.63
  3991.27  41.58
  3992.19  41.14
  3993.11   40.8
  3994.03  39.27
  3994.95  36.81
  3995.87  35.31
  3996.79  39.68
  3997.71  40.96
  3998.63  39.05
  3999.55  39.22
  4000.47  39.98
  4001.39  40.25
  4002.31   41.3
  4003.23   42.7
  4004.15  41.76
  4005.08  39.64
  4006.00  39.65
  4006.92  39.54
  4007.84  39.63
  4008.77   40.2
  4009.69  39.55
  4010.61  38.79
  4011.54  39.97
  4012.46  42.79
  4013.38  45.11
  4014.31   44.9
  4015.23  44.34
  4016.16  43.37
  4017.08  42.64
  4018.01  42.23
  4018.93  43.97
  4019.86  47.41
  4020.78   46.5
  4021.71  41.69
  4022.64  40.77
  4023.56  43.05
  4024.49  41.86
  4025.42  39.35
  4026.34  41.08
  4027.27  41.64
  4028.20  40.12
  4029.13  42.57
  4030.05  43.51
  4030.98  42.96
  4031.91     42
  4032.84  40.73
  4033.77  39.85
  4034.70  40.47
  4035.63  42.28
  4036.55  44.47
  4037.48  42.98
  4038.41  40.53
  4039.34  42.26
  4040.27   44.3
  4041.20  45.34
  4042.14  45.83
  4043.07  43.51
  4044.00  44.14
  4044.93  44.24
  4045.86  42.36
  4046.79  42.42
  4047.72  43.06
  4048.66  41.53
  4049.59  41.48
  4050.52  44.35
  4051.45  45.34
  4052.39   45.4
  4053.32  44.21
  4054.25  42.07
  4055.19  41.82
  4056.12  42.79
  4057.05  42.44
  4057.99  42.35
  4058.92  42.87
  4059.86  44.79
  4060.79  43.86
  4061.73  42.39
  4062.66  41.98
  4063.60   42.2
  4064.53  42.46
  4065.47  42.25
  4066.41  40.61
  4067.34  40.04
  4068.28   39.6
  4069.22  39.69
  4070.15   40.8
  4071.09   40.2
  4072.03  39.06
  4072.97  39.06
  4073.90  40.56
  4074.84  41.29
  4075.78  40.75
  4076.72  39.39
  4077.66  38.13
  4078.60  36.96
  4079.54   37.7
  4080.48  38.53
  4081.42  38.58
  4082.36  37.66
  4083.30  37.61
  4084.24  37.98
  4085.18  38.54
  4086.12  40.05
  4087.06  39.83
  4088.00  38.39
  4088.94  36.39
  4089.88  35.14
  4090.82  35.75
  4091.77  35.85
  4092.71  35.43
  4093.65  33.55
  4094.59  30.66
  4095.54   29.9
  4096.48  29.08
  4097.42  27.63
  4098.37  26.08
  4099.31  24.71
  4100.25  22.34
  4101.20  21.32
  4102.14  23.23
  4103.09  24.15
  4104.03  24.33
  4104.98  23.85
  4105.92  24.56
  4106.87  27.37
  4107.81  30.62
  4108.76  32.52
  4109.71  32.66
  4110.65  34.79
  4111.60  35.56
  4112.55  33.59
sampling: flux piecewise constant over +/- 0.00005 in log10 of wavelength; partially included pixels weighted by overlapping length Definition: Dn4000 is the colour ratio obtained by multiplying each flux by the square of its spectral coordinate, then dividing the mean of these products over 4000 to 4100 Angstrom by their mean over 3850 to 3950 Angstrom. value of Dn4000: 1.3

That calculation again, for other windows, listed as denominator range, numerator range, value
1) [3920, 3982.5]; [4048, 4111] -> 1.29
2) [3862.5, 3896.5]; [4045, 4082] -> 1.57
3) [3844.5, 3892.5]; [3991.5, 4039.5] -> 1.44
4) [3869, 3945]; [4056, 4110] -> 1.23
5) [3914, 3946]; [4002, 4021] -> 1.29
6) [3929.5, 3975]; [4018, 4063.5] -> 1.56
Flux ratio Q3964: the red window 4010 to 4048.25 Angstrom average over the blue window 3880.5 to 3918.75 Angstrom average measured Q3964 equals 1.4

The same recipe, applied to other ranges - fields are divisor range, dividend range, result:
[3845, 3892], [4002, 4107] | 1.26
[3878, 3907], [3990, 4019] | 1.50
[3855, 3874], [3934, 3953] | 0.92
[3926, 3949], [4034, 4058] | 1.37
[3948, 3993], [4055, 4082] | 1.33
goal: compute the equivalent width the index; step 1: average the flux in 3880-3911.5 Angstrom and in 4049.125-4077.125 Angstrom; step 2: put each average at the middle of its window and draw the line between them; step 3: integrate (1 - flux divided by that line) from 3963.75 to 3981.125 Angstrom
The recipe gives 5.81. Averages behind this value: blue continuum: 28.6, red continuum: 41.9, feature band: 23.1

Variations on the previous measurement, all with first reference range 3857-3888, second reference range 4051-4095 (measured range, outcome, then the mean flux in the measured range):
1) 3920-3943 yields 1.3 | 32.6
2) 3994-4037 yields -4.2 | 41.4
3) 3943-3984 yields 7.5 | 29.2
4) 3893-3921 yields -1.5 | 35.5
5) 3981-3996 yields -0.6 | 38.2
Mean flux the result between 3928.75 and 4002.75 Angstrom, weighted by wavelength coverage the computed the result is 31.7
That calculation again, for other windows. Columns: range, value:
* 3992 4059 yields 42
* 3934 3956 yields 33.6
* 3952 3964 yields 31.5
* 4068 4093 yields 38.5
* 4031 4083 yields 41.7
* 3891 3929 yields 35.2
